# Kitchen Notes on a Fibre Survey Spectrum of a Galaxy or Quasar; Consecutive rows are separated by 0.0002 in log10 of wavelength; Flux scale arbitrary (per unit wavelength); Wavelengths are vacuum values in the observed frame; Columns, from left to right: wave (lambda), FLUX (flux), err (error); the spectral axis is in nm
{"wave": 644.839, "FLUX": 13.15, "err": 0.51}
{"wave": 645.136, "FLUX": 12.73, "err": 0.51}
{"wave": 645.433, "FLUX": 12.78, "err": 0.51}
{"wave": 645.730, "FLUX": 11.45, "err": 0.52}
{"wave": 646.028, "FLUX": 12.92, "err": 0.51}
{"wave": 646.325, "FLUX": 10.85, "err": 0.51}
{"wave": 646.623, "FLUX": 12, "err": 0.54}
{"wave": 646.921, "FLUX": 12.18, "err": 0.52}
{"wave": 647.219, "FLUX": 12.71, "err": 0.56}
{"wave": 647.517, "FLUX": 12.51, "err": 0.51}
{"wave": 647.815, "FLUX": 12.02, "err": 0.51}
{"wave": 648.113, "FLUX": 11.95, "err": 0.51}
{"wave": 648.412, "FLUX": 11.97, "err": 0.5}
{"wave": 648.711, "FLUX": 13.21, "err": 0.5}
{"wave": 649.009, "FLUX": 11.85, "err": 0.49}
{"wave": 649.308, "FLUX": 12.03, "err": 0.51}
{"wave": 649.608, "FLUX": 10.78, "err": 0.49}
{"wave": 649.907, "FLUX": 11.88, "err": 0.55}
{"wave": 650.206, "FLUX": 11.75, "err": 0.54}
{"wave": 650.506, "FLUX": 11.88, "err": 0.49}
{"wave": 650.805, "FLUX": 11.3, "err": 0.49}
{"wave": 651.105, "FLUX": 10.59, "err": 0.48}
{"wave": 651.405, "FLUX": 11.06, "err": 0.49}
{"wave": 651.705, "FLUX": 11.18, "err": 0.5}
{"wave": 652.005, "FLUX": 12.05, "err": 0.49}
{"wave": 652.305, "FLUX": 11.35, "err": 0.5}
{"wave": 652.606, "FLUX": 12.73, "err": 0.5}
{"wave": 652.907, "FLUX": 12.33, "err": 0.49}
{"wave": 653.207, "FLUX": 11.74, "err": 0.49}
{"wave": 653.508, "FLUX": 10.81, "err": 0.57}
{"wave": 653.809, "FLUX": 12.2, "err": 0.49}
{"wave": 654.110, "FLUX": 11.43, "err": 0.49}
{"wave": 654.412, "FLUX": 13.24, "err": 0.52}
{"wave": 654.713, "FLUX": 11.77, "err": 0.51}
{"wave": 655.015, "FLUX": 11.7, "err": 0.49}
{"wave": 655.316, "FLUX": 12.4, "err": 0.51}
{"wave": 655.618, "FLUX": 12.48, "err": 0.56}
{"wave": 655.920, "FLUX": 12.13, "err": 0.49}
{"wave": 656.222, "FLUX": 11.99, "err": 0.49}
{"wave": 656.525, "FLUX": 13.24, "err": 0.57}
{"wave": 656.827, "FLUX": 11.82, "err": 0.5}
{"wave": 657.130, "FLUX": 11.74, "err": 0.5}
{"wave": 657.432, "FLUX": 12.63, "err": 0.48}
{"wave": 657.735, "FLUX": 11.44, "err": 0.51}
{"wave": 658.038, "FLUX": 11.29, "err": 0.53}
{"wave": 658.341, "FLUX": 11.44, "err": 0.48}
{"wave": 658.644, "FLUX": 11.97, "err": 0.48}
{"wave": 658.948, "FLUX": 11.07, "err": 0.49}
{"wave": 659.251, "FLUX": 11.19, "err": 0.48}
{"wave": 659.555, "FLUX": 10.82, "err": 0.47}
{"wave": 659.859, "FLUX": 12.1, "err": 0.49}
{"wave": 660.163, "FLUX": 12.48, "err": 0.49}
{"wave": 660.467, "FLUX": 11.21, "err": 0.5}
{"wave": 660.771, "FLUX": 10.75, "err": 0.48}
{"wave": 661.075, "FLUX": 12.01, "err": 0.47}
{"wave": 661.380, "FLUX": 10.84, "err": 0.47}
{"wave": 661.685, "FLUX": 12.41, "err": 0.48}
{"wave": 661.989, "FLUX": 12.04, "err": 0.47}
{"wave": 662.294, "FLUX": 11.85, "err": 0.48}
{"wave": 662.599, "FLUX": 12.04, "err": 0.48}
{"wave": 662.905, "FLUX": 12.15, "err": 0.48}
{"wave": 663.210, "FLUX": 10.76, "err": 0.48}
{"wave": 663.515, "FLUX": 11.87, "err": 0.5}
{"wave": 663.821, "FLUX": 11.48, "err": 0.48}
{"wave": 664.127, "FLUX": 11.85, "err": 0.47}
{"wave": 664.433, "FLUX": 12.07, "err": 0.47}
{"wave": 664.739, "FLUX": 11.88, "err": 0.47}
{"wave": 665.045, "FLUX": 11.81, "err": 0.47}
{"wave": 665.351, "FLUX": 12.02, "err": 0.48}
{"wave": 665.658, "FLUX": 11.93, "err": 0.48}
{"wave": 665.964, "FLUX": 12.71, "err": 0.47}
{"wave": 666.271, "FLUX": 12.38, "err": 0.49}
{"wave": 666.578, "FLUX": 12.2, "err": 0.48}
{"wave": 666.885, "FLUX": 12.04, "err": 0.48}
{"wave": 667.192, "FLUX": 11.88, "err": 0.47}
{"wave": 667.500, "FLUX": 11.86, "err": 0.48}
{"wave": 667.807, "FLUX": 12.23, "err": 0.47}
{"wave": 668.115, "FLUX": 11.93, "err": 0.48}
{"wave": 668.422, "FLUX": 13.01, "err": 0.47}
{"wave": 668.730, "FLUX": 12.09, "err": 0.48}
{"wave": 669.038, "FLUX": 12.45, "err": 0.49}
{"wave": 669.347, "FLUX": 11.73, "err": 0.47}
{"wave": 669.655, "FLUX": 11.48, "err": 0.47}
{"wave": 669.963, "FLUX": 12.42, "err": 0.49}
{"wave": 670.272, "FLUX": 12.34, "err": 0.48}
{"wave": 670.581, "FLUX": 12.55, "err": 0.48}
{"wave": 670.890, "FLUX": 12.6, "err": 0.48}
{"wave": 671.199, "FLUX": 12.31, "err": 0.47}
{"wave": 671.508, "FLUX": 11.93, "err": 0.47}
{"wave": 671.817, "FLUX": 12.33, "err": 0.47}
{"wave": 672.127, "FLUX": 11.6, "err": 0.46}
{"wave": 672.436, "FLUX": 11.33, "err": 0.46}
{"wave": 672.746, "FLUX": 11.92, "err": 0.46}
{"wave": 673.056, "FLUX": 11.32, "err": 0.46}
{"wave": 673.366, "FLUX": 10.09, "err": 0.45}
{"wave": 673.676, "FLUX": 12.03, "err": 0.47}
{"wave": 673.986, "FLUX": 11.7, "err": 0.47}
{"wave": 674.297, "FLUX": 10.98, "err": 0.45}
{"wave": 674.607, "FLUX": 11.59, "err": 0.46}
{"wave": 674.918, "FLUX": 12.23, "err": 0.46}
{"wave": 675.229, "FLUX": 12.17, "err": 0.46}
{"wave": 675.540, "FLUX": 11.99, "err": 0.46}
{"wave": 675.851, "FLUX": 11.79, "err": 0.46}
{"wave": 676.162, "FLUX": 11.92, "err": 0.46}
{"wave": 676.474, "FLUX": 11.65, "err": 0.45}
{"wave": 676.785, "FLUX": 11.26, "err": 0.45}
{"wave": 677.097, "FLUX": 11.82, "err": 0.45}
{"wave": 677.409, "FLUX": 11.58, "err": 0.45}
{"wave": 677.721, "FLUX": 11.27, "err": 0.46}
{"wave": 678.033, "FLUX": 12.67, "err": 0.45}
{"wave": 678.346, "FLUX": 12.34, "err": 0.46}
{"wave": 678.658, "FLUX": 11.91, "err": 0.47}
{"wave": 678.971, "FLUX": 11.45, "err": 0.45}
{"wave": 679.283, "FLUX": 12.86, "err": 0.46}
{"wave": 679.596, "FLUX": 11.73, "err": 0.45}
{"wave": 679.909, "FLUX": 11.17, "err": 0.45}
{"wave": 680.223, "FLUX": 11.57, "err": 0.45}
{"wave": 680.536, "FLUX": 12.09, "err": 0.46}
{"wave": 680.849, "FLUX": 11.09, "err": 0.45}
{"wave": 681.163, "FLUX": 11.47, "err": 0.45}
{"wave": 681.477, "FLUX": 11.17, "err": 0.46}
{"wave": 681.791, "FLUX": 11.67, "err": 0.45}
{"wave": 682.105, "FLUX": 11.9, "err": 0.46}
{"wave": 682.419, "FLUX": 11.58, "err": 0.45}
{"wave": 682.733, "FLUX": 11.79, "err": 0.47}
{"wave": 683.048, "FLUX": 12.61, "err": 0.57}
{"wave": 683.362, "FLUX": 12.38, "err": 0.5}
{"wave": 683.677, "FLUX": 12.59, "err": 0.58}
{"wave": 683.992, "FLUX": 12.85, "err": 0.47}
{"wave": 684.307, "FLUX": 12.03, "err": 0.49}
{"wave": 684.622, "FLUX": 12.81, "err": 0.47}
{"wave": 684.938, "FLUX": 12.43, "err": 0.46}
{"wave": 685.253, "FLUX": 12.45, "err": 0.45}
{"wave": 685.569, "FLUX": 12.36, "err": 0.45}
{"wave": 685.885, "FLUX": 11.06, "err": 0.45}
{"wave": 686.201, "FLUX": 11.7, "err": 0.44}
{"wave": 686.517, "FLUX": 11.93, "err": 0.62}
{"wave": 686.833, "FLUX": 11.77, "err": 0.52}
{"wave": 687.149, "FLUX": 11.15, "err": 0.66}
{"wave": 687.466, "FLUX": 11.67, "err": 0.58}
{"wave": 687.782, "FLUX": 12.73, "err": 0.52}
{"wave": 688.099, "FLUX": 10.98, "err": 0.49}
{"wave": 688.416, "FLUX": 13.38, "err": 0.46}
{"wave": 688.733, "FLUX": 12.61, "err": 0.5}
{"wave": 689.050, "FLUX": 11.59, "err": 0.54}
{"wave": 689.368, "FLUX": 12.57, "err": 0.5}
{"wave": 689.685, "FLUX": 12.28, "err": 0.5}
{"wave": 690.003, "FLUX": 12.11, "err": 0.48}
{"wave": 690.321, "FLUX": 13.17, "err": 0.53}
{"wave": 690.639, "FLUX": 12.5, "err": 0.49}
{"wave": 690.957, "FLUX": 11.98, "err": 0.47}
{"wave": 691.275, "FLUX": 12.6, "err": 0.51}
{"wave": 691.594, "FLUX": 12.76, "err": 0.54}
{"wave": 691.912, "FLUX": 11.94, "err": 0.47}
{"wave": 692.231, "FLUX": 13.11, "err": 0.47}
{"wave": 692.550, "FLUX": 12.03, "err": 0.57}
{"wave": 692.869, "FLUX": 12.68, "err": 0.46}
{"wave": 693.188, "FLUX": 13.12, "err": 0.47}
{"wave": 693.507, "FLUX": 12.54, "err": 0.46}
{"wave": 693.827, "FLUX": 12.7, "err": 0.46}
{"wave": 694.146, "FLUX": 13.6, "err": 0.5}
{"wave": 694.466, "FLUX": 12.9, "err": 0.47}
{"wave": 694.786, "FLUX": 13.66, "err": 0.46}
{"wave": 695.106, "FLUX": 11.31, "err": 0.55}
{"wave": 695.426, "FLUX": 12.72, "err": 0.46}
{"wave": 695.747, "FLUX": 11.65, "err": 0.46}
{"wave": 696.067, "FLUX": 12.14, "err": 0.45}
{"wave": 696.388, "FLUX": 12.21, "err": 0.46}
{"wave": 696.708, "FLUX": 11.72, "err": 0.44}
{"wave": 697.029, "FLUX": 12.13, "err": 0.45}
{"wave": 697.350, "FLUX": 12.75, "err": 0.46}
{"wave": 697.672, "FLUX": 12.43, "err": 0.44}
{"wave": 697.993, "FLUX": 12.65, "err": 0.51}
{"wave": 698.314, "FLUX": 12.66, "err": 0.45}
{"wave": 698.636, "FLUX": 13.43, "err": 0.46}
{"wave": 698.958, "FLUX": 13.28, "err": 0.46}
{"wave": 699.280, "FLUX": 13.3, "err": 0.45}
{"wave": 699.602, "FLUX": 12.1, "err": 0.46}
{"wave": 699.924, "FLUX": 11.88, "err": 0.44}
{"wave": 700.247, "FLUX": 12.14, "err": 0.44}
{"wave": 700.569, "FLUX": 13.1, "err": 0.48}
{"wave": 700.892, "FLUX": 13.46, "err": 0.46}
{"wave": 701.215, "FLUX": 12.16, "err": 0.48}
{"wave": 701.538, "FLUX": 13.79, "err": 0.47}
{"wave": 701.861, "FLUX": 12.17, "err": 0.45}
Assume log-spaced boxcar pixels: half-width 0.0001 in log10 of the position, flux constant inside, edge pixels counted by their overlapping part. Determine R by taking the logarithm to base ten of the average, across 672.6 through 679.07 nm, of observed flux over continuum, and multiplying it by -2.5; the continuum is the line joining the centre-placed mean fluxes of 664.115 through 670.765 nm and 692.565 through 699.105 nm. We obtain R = 0.05 mag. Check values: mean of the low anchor 12.1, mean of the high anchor 12.6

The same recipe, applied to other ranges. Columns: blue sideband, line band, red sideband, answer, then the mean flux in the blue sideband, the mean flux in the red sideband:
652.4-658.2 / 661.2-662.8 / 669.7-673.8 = 0.01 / 12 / 11.9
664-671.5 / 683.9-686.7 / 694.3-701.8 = 0.02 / 12.2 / 12.6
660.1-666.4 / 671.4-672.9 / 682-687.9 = 0.01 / 11.8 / 12.1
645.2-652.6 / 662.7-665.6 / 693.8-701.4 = 0.03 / 11.9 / 12.6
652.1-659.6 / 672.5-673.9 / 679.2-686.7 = 0.05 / 11.9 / 12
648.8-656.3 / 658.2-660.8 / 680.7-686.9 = 0.03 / 11.8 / 12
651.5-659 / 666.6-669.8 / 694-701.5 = 0.01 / 11.9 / 12.6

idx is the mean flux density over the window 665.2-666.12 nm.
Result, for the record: 12.2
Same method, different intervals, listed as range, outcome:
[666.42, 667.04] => 12.1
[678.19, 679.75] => 12.1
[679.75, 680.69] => 11.6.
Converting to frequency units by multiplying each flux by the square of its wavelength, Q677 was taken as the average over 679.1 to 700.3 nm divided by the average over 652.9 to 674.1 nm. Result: 1.11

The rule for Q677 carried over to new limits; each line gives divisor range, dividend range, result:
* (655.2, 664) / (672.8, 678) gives 1.03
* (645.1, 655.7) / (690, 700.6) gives 1.20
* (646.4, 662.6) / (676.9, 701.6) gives 1.15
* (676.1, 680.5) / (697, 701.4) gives 1.14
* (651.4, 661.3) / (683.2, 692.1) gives 1.14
